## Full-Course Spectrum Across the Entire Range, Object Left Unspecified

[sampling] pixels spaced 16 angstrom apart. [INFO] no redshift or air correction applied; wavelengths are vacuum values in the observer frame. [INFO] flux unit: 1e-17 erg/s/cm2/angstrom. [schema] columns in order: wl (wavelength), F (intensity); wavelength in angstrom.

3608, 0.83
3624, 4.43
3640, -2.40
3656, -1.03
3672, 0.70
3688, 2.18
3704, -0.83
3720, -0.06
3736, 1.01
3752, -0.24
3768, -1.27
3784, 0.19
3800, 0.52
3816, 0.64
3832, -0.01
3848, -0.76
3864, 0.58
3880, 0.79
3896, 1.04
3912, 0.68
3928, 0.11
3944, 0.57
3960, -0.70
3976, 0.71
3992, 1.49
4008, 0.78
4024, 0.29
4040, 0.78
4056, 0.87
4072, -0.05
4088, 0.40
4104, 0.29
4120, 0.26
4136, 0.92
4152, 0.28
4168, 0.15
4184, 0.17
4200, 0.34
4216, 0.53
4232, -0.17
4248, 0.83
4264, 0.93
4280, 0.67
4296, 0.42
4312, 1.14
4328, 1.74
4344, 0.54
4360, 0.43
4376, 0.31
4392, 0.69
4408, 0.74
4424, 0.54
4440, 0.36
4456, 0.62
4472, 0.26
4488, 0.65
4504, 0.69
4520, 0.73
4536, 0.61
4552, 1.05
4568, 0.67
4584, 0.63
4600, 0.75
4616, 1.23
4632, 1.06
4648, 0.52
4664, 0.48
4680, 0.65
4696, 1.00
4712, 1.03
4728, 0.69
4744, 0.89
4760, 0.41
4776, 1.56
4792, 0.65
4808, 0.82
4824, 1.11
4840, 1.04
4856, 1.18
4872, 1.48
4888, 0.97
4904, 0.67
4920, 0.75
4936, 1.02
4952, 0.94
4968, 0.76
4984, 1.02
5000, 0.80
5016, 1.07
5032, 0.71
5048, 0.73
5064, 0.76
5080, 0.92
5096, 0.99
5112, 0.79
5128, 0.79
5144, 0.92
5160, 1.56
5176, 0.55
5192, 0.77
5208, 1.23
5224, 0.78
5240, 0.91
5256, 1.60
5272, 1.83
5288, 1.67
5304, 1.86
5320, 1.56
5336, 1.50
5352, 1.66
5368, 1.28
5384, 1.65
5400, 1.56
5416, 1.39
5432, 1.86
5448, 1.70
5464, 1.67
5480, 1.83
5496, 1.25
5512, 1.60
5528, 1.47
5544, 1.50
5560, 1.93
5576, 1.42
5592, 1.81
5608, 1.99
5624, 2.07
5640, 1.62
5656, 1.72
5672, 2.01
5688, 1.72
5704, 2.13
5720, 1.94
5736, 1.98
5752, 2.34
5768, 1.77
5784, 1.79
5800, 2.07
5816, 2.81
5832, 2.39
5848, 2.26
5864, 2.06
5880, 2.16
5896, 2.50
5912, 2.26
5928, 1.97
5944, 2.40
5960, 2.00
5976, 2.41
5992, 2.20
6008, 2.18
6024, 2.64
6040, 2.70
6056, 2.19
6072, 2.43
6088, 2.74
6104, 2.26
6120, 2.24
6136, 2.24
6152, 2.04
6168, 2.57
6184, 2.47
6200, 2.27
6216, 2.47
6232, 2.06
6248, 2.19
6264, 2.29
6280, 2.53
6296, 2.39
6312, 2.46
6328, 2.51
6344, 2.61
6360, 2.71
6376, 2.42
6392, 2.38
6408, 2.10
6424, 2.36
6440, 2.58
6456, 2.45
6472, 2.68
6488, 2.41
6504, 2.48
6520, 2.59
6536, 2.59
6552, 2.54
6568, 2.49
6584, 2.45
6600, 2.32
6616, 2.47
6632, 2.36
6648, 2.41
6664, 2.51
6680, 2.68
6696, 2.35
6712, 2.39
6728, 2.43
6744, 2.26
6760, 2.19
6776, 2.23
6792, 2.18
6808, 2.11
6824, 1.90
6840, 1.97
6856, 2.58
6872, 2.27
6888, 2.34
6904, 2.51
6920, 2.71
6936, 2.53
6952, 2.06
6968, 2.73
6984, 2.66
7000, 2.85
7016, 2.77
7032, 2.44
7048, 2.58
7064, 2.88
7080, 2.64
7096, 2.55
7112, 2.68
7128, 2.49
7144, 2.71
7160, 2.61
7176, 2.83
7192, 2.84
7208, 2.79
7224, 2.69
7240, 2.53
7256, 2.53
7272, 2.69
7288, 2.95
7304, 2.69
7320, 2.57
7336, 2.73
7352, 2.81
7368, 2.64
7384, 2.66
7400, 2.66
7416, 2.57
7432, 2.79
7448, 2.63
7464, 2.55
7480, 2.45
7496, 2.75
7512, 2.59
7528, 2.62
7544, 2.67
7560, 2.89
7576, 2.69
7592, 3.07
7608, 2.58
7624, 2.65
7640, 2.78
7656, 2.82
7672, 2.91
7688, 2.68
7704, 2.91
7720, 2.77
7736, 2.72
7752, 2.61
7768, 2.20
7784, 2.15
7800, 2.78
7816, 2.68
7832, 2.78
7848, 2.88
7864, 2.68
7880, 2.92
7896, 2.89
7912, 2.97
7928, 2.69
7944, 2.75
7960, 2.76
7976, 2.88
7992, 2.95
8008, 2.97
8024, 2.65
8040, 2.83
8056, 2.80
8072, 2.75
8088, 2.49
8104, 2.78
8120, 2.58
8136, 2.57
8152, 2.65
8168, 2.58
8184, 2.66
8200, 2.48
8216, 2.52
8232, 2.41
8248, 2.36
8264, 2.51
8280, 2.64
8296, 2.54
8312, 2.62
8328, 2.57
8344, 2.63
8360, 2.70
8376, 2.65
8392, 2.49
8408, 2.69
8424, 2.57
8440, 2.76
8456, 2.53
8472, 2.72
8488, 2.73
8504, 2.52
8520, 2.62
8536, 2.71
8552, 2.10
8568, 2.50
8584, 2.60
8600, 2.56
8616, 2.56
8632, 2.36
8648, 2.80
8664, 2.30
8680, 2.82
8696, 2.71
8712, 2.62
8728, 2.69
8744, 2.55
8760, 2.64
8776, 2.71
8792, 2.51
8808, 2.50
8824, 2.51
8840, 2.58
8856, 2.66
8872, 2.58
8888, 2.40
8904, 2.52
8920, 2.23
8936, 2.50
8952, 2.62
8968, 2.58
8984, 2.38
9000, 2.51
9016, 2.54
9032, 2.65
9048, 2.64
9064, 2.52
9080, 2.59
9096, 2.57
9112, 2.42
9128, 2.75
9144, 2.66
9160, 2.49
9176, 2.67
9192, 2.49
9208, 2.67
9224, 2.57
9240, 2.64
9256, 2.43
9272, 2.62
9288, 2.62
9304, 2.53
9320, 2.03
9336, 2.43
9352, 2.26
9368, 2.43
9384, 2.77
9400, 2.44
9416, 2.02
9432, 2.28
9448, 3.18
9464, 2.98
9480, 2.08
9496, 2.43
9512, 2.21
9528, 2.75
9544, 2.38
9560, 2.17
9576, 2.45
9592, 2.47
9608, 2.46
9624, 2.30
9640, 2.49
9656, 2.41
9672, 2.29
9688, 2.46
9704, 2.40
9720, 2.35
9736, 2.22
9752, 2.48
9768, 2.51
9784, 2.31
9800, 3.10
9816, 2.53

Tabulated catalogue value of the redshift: 0.32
